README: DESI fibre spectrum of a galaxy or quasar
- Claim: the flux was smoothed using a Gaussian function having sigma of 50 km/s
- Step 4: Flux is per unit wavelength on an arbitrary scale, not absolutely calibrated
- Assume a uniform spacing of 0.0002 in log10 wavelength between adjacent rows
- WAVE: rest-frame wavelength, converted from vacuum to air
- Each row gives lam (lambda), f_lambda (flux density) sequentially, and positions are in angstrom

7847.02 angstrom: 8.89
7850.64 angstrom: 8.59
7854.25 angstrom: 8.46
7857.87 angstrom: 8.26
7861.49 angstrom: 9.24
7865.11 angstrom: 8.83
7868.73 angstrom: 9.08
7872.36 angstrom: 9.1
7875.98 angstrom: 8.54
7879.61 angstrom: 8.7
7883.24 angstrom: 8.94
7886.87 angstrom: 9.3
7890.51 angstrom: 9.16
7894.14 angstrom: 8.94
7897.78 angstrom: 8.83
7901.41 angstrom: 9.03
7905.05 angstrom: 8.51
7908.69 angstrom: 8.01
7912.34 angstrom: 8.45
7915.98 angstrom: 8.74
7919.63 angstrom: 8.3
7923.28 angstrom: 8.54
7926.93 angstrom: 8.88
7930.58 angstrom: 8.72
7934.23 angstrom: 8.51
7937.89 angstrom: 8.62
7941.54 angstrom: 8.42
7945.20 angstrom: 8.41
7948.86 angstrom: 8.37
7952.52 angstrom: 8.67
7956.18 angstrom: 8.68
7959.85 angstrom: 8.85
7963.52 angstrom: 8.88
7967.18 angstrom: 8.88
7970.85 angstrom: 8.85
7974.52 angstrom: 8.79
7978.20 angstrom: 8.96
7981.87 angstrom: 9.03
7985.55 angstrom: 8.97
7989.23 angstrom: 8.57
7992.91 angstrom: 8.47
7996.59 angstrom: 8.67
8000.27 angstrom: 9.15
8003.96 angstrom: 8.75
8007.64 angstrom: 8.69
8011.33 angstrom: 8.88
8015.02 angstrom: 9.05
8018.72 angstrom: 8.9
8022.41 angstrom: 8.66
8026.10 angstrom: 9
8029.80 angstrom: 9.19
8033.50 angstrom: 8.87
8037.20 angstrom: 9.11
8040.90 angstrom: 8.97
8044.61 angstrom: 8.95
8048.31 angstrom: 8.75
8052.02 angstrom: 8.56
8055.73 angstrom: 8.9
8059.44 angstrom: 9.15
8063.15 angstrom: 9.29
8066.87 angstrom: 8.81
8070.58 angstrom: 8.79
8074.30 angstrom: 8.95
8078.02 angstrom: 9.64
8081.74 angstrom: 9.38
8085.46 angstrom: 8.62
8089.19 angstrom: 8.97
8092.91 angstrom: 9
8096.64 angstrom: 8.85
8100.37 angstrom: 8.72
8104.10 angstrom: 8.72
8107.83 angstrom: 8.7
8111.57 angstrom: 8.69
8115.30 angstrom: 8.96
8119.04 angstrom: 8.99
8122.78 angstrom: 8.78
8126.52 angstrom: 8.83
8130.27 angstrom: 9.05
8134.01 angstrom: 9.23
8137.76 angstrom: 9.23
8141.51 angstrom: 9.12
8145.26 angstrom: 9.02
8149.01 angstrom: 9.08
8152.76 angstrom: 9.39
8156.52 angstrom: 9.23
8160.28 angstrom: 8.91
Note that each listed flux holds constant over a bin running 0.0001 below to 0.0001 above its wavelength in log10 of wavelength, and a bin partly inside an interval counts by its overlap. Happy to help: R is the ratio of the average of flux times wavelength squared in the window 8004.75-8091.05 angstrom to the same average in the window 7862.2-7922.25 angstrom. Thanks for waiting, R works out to 1.1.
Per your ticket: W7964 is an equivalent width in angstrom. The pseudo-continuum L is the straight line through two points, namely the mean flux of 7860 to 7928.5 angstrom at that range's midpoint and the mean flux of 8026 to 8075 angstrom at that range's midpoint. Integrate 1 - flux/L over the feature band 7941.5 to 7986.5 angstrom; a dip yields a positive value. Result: 0.5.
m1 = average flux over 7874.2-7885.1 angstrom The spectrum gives 8.73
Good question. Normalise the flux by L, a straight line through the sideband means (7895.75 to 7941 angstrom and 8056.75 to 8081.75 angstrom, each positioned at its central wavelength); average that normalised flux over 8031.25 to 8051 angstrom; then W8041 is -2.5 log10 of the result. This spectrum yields 0.01 mag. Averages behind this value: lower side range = 8.59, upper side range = 9.12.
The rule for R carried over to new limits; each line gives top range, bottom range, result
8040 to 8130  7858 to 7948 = 1.07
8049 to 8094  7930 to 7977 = 1.07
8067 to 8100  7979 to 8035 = 1.04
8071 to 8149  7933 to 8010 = 1.06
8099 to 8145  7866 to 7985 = 1.07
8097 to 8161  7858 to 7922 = 1.08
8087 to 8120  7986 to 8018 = 1.03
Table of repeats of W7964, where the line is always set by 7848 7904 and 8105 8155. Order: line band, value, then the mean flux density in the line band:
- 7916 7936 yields 0.6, 8.6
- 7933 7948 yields 0.7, 8.48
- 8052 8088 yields -0.3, 9.03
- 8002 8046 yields 0.1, 8.92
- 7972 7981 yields 0.0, 8.89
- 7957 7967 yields 0.1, 8.85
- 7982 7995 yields 0.3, 8.72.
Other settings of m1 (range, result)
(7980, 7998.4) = 8.74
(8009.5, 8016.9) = 8.96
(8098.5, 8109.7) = 8.71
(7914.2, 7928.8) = 8.61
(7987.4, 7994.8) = 8.52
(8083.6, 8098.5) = 8.86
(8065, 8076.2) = 8.85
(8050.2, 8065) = 8.98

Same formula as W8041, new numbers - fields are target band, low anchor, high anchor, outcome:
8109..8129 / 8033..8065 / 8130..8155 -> 0.03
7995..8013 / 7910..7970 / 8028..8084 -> 0.00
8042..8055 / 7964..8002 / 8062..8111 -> 0.02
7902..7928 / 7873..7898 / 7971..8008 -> 0.05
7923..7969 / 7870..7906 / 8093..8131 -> 0.03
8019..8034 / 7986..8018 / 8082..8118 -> -0.02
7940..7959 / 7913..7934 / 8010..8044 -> 0.02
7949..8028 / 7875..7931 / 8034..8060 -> 0.00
